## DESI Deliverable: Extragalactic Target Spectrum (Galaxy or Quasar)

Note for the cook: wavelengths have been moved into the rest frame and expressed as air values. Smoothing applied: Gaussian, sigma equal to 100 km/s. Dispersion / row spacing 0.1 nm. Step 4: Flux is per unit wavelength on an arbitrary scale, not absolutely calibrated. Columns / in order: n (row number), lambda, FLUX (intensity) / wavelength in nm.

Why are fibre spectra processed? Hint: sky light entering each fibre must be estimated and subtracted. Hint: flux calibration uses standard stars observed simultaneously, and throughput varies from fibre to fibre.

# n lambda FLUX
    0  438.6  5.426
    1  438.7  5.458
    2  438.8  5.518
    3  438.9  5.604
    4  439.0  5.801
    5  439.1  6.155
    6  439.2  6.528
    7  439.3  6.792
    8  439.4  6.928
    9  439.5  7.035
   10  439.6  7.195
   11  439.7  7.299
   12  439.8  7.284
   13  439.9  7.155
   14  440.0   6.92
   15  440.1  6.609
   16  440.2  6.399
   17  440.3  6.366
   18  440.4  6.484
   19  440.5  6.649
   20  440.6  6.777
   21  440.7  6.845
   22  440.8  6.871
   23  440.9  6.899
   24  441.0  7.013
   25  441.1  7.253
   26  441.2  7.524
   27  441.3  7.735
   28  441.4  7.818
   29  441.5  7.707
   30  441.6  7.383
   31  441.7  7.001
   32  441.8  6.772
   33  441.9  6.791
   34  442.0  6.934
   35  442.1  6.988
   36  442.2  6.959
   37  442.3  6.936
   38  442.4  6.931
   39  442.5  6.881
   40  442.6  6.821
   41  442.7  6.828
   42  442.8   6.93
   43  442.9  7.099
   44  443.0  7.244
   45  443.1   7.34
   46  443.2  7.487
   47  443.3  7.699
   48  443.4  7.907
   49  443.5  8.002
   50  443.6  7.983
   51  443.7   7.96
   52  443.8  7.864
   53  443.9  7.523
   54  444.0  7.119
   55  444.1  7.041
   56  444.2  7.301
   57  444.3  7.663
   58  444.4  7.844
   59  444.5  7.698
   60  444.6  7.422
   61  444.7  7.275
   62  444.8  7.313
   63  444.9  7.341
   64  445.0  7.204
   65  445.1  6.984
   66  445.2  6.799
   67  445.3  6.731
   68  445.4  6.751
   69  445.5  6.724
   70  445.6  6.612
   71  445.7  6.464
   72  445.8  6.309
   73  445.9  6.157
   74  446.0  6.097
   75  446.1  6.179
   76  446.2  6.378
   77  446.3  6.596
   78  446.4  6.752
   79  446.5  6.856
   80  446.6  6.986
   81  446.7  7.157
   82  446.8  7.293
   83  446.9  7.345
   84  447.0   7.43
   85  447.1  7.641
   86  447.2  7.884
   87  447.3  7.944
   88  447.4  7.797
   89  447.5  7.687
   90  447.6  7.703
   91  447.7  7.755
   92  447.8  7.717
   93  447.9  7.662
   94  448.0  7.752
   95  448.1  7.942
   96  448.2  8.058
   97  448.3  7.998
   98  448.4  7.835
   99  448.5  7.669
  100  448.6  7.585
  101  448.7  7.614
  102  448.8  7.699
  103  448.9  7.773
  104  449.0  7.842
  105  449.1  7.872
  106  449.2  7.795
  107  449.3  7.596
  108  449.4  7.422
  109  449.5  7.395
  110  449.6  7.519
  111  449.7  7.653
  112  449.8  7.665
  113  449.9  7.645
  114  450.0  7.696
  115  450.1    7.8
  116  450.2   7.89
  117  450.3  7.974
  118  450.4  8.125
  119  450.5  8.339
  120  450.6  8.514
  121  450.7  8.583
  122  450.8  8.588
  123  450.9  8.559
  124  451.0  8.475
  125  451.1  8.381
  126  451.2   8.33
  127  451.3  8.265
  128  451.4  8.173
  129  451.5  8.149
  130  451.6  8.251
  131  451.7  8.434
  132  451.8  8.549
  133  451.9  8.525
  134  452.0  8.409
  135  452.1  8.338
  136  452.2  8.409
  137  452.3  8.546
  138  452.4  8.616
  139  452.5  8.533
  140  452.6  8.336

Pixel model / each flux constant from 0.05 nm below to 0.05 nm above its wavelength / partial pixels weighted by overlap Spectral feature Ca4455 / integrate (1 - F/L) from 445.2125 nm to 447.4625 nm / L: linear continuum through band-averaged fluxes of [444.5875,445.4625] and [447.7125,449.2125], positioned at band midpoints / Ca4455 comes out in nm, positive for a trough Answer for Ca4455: 0.13 nm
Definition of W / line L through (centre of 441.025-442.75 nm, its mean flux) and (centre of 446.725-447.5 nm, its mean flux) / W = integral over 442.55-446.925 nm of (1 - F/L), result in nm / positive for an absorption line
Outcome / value 0.16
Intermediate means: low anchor 7.13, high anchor 7.61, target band 7.11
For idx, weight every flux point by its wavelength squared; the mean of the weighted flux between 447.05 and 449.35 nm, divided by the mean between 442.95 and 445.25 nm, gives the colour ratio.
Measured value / 1.06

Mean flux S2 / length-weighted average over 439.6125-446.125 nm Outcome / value 7.09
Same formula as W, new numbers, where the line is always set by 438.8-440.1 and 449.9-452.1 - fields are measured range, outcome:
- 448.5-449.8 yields 0.06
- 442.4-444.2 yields -0.04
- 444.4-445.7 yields 0.06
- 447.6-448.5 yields 0.00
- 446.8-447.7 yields 0.01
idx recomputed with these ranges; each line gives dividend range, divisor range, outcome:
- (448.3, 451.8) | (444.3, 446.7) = 1.19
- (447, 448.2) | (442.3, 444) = 1.07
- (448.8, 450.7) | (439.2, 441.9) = 1.16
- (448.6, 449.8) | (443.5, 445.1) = 1.04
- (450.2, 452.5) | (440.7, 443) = 1.23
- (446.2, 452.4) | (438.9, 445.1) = 1.14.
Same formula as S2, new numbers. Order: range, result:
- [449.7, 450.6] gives 7.91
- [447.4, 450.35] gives 7.73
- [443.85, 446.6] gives 6.93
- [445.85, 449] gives 7.39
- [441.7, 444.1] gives 7.25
